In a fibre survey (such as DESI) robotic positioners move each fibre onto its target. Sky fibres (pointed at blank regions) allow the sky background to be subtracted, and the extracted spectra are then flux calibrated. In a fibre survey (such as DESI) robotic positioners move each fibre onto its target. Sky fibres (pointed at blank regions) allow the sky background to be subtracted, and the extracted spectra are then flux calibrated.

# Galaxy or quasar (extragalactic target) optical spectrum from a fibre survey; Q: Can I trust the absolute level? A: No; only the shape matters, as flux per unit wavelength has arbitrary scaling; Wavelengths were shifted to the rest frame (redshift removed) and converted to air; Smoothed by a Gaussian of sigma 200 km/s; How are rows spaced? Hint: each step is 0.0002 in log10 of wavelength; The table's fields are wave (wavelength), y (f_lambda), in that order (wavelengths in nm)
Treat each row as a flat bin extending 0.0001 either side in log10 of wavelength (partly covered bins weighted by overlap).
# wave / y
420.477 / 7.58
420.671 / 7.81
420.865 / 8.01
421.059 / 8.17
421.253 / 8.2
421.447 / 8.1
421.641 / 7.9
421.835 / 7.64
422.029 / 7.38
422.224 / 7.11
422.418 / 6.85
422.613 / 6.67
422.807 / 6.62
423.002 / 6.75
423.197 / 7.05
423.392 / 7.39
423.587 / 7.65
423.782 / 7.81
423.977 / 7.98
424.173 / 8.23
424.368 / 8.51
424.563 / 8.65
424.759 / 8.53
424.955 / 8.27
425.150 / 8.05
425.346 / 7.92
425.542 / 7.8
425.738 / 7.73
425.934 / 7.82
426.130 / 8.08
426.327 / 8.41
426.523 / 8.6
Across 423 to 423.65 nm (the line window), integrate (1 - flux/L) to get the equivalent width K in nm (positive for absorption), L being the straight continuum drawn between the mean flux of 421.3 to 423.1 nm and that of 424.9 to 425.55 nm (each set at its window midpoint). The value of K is 0.025 nm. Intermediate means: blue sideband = 7.25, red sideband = 8.03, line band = 7.25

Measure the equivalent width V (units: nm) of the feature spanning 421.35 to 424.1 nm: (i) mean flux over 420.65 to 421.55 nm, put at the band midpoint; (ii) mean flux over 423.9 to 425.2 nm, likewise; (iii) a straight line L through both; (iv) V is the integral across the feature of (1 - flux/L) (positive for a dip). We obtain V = 0.28 nm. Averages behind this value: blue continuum 8.08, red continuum 8.33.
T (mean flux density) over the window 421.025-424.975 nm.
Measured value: 7.67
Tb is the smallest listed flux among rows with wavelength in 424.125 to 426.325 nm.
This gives 7.73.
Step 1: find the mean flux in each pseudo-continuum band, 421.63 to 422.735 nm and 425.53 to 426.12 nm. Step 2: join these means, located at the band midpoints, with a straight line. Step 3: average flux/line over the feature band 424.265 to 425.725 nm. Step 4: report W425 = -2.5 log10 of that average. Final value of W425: -0.07 mag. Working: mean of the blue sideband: 7.2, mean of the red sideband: 7.83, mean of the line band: 8.22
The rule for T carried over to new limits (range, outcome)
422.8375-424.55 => 7.68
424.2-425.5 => 8.3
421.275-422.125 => 7.8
